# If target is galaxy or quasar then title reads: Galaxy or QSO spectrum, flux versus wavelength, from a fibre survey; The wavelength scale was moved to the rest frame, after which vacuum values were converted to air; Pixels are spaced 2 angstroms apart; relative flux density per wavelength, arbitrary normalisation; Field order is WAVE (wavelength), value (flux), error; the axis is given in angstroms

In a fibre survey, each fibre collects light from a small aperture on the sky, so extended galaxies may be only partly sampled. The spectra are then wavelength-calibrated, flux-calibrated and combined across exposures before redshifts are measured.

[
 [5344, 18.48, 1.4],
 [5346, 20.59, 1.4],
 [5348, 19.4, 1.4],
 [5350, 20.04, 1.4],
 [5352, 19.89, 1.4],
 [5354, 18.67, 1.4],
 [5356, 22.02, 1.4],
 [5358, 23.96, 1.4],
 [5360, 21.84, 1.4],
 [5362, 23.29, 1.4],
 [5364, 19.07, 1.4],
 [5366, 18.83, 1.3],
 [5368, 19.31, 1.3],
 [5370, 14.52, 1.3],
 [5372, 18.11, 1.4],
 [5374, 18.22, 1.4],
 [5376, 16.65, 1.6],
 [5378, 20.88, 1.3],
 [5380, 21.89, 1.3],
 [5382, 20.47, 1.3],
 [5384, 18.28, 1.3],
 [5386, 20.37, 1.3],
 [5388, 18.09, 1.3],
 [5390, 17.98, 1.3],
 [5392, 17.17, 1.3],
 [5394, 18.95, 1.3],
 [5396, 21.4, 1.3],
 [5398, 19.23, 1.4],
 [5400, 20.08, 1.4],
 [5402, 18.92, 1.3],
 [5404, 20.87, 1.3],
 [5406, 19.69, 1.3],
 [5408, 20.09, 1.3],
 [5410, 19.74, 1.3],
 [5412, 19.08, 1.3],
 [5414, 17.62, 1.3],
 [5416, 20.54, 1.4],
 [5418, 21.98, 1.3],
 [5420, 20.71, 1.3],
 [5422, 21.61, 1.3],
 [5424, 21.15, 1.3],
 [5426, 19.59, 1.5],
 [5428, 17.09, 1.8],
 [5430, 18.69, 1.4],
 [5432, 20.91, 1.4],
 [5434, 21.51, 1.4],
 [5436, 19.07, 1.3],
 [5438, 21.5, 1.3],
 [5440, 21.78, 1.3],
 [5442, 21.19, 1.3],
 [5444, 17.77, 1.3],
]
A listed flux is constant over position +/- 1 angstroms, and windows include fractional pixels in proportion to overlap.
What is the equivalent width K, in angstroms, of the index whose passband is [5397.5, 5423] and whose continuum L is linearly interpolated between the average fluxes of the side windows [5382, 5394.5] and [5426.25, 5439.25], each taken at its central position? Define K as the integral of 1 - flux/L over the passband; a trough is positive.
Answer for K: -1.08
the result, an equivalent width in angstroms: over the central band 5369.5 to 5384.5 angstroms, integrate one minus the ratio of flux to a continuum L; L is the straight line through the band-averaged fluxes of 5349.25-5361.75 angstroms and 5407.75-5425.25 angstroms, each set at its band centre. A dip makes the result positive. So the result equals 1.51 angstroms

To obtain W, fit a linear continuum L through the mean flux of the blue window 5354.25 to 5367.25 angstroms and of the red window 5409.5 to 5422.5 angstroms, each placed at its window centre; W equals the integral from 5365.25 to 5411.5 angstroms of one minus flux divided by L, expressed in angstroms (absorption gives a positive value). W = 3.5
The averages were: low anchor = 21.3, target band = 19.1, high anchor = 20.1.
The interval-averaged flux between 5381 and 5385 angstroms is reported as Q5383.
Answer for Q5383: 19.4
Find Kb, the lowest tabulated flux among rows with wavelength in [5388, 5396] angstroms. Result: 17.17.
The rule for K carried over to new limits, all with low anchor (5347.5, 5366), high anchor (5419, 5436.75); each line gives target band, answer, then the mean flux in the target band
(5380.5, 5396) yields 1.1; 19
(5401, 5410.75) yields 0.2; 19.9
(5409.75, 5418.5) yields 0.2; 19.7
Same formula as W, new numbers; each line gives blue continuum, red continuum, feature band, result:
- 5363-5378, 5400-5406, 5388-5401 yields 0.2 angstroms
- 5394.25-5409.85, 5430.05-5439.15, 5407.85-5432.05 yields 0.5 angstroms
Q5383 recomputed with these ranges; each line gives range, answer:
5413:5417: 19.1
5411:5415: 18.4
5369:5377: 16.9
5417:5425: 21.4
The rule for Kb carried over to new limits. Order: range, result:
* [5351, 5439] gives 14.52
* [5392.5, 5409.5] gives 18.92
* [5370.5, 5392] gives 16.65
